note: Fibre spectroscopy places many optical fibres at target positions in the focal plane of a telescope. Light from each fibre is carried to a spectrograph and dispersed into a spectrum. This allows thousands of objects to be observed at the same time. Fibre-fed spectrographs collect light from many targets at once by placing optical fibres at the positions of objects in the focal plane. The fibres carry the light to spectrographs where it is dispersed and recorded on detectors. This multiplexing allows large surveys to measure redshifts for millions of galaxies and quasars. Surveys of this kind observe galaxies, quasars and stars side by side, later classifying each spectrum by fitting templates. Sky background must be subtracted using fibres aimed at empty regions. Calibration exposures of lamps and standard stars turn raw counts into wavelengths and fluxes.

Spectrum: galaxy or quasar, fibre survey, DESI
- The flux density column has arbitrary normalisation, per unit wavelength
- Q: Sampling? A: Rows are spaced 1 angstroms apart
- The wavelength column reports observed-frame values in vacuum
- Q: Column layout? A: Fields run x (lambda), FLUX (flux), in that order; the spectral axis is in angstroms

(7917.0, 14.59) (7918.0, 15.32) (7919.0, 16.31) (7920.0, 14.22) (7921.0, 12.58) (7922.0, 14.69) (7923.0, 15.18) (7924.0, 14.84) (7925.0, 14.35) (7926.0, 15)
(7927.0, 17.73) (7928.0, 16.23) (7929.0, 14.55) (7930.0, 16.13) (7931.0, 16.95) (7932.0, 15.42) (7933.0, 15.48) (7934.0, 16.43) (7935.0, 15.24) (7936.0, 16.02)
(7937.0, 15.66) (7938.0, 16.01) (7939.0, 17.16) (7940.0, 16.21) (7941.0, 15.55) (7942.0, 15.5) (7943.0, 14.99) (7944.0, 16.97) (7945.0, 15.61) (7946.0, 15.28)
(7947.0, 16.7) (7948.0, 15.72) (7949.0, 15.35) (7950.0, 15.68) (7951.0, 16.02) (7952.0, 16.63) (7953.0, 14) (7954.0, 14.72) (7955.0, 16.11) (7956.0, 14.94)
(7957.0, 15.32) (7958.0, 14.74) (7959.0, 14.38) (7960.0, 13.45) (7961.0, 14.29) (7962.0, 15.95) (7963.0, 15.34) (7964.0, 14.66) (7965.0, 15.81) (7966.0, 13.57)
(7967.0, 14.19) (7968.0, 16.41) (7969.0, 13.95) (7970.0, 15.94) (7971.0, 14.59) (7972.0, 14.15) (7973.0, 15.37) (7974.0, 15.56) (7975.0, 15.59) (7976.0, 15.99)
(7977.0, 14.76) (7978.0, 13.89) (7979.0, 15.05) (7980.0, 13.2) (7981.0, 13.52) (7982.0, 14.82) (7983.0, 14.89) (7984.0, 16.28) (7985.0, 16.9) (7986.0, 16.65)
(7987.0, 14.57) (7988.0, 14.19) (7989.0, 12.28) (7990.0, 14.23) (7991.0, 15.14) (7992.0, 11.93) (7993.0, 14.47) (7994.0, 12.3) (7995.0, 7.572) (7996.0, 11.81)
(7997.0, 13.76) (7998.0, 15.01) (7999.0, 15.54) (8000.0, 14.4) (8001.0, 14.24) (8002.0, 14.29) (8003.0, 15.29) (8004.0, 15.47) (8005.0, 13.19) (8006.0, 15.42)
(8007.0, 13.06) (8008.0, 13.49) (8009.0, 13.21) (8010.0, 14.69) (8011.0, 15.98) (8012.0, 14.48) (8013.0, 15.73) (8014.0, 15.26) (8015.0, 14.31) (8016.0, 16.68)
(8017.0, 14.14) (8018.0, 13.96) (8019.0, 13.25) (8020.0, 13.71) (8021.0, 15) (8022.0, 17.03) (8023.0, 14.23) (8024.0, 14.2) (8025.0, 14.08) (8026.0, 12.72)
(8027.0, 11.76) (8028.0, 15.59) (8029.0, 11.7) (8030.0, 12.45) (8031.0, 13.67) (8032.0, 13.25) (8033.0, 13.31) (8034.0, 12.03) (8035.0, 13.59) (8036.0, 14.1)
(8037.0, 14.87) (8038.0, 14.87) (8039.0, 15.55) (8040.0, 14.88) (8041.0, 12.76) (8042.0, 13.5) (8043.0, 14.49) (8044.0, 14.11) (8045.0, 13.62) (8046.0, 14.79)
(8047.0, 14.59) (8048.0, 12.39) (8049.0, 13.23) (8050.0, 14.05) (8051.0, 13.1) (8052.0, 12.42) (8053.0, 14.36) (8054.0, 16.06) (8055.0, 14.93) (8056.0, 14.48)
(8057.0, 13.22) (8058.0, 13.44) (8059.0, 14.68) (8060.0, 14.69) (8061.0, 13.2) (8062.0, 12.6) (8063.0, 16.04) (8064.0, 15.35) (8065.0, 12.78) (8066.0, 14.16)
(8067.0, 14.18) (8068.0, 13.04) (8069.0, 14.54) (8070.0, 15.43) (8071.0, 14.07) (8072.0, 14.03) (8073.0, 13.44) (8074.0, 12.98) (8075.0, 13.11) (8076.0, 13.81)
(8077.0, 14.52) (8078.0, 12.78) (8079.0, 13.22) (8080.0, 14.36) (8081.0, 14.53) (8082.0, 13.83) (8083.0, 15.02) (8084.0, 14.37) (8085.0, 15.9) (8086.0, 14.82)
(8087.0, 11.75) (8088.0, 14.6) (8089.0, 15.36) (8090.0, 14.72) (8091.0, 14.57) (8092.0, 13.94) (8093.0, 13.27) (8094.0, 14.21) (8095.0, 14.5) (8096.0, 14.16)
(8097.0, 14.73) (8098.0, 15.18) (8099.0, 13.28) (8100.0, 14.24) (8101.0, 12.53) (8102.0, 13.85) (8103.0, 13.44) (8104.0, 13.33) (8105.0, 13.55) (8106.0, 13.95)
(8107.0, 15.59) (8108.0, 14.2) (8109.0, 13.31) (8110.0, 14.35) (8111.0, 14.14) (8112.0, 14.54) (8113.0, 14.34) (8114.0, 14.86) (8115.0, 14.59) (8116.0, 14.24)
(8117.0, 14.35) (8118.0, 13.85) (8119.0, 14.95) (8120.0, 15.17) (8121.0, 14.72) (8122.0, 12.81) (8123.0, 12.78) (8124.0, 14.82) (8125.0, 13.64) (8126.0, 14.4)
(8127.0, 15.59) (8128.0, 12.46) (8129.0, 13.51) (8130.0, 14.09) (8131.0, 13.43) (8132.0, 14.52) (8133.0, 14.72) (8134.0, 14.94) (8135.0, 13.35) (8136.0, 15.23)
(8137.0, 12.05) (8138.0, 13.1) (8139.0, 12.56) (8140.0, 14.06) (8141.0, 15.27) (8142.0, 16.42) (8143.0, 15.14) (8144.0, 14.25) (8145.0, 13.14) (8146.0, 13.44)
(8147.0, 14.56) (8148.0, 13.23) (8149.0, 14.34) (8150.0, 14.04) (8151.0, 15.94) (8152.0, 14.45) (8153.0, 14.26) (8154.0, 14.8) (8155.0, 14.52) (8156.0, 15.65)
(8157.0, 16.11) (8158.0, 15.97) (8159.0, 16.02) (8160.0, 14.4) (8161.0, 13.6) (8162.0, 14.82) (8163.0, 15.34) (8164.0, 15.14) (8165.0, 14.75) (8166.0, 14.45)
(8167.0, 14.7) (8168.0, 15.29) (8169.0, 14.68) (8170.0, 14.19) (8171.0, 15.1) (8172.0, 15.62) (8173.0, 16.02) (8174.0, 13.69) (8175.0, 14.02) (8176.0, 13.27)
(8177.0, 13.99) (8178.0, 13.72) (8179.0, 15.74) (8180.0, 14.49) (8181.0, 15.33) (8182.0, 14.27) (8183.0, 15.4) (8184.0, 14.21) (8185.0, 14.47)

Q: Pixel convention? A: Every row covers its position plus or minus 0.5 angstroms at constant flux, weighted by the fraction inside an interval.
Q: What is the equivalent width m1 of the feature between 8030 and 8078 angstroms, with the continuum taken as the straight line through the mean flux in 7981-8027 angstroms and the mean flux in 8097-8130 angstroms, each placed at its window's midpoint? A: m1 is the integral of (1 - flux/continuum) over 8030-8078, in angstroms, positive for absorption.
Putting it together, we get 0.85 angstroms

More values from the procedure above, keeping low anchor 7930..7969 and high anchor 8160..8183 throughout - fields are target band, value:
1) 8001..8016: 0.62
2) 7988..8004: 1.81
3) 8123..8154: 1.31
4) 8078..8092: 0.62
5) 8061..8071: 0.58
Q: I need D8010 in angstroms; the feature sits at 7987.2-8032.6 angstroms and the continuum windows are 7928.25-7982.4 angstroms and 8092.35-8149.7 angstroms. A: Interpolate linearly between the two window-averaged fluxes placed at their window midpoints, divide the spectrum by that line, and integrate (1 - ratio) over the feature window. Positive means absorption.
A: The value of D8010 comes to 2.8 angstroms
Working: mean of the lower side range 15.3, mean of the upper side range 14.1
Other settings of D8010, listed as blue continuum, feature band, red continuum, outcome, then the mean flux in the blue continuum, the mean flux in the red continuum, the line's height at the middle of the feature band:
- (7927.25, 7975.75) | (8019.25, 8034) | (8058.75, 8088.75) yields 0.9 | 15.4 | 14.1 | 14.6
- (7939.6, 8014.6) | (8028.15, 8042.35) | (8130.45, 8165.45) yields 1.0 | 14.7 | 14.5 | 14.7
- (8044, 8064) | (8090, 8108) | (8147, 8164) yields 0.4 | 14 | 14.8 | 14.4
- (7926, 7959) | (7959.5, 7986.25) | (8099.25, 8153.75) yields 0.9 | 15.7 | 14.1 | 15.5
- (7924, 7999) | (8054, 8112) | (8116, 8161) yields 1.8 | 15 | 14.3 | 14.5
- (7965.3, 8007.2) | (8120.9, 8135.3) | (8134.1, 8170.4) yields 0.5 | 14.4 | 14.5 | 14.5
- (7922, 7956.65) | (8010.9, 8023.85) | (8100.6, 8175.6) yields 0.3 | 15.7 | 14.4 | 15.2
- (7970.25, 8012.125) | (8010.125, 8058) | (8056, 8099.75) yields 0.4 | 14.3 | 14.1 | 14.2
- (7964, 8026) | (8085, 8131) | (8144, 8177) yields 1.5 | 14.5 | 14.7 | 14.6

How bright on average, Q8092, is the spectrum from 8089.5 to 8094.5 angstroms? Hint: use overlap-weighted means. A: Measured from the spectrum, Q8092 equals 14.1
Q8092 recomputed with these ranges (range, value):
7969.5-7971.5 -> 15.3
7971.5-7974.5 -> 15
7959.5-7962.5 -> 14.6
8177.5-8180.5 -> 14.7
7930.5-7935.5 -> 15.9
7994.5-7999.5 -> 12.7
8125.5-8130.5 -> 14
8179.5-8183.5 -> 14.9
